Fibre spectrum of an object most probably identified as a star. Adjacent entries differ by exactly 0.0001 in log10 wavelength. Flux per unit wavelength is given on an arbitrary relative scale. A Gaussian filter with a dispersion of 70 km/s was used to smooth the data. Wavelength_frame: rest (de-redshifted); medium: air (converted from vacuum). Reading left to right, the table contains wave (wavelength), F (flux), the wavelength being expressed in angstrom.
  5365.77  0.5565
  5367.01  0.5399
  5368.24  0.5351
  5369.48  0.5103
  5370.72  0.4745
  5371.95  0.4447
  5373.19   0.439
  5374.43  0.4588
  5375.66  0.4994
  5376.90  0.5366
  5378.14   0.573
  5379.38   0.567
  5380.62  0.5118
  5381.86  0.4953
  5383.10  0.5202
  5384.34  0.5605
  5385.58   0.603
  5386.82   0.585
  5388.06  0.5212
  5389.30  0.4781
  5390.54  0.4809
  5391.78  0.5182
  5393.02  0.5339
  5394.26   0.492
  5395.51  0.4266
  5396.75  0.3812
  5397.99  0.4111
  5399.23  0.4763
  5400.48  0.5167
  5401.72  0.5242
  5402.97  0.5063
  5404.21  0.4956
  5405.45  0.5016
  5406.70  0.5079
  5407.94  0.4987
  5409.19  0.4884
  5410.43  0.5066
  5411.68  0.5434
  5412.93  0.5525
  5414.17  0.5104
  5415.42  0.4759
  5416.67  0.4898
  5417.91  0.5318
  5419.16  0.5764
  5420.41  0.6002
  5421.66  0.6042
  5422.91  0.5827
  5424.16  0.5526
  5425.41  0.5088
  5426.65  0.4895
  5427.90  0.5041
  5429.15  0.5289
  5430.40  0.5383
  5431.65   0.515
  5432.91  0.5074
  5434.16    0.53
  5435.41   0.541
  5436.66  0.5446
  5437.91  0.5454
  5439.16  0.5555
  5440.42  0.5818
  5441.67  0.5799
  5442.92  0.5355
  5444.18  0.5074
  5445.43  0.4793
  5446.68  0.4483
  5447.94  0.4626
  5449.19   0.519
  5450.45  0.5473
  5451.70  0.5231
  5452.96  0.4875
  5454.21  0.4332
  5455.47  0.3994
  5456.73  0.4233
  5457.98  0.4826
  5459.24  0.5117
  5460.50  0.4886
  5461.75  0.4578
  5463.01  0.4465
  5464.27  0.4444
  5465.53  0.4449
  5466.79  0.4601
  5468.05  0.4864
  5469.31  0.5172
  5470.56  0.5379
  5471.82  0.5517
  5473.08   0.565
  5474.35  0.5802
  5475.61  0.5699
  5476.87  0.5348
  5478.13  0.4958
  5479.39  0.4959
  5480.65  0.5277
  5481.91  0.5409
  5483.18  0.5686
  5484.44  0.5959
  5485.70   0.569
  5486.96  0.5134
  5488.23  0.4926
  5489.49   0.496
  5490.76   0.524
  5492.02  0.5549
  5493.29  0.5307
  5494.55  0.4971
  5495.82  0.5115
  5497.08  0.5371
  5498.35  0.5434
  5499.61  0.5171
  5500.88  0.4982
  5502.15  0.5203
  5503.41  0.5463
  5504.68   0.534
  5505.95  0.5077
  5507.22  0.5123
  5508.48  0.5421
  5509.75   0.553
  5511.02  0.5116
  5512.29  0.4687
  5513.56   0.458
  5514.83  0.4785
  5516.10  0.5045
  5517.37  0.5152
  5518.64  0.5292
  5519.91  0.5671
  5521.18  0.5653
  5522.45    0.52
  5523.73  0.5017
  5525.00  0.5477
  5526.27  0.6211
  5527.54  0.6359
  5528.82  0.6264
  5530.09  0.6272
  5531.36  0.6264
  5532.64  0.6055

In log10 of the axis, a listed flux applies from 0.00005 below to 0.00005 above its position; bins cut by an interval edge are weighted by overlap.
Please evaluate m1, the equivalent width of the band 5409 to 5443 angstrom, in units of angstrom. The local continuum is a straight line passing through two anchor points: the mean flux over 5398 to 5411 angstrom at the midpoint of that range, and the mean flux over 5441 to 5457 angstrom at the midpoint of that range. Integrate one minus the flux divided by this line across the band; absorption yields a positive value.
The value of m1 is -3.0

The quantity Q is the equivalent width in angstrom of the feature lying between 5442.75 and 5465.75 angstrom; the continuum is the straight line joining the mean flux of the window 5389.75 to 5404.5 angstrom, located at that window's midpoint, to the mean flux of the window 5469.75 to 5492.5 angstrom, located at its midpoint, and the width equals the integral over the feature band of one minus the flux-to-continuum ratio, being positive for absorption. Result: 2.0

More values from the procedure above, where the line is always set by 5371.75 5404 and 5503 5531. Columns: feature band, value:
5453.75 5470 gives 1.9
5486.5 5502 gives 0.5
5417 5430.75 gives -0.9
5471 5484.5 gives -0.4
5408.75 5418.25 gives 0.0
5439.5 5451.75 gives 0.0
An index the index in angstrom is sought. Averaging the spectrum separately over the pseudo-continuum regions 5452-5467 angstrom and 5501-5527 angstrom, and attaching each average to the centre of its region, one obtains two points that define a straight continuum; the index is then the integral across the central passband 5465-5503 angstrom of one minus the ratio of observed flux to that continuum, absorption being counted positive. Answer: -3.00 angstrom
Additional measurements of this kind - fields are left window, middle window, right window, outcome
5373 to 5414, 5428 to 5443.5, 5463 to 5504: -0.79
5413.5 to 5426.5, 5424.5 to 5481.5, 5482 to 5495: 3.24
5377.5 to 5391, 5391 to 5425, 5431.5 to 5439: 1.50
